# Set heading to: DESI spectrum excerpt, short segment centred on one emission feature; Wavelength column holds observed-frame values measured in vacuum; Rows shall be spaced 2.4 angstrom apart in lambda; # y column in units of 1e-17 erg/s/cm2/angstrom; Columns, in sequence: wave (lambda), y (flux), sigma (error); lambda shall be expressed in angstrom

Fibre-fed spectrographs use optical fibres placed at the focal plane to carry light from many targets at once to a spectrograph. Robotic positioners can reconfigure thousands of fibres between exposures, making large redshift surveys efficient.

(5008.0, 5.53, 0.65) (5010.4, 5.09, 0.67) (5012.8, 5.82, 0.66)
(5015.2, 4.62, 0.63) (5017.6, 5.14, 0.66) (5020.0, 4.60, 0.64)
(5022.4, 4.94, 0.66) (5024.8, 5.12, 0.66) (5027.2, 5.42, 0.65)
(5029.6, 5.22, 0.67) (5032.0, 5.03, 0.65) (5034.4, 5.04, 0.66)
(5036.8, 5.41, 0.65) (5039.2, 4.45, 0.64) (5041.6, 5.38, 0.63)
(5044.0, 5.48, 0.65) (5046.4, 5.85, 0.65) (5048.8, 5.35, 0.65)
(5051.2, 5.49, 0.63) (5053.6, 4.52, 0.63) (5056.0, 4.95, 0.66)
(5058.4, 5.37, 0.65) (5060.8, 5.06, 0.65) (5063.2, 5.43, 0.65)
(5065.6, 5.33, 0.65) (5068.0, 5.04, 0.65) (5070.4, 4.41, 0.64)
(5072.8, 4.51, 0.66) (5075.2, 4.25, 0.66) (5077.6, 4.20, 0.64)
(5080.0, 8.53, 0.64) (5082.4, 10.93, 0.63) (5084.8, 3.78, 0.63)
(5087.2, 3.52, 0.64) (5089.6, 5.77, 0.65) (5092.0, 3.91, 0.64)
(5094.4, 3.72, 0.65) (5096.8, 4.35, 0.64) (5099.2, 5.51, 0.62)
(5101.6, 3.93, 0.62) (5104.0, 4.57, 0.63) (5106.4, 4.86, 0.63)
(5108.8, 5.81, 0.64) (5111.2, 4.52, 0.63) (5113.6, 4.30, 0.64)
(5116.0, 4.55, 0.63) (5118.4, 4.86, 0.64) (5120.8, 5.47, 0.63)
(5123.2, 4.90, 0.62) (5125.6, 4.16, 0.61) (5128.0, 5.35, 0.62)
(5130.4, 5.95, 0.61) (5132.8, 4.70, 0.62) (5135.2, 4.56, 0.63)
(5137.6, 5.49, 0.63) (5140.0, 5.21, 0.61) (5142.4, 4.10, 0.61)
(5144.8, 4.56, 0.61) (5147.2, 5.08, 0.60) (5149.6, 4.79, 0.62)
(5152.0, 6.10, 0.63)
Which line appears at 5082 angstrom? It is Hbeta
